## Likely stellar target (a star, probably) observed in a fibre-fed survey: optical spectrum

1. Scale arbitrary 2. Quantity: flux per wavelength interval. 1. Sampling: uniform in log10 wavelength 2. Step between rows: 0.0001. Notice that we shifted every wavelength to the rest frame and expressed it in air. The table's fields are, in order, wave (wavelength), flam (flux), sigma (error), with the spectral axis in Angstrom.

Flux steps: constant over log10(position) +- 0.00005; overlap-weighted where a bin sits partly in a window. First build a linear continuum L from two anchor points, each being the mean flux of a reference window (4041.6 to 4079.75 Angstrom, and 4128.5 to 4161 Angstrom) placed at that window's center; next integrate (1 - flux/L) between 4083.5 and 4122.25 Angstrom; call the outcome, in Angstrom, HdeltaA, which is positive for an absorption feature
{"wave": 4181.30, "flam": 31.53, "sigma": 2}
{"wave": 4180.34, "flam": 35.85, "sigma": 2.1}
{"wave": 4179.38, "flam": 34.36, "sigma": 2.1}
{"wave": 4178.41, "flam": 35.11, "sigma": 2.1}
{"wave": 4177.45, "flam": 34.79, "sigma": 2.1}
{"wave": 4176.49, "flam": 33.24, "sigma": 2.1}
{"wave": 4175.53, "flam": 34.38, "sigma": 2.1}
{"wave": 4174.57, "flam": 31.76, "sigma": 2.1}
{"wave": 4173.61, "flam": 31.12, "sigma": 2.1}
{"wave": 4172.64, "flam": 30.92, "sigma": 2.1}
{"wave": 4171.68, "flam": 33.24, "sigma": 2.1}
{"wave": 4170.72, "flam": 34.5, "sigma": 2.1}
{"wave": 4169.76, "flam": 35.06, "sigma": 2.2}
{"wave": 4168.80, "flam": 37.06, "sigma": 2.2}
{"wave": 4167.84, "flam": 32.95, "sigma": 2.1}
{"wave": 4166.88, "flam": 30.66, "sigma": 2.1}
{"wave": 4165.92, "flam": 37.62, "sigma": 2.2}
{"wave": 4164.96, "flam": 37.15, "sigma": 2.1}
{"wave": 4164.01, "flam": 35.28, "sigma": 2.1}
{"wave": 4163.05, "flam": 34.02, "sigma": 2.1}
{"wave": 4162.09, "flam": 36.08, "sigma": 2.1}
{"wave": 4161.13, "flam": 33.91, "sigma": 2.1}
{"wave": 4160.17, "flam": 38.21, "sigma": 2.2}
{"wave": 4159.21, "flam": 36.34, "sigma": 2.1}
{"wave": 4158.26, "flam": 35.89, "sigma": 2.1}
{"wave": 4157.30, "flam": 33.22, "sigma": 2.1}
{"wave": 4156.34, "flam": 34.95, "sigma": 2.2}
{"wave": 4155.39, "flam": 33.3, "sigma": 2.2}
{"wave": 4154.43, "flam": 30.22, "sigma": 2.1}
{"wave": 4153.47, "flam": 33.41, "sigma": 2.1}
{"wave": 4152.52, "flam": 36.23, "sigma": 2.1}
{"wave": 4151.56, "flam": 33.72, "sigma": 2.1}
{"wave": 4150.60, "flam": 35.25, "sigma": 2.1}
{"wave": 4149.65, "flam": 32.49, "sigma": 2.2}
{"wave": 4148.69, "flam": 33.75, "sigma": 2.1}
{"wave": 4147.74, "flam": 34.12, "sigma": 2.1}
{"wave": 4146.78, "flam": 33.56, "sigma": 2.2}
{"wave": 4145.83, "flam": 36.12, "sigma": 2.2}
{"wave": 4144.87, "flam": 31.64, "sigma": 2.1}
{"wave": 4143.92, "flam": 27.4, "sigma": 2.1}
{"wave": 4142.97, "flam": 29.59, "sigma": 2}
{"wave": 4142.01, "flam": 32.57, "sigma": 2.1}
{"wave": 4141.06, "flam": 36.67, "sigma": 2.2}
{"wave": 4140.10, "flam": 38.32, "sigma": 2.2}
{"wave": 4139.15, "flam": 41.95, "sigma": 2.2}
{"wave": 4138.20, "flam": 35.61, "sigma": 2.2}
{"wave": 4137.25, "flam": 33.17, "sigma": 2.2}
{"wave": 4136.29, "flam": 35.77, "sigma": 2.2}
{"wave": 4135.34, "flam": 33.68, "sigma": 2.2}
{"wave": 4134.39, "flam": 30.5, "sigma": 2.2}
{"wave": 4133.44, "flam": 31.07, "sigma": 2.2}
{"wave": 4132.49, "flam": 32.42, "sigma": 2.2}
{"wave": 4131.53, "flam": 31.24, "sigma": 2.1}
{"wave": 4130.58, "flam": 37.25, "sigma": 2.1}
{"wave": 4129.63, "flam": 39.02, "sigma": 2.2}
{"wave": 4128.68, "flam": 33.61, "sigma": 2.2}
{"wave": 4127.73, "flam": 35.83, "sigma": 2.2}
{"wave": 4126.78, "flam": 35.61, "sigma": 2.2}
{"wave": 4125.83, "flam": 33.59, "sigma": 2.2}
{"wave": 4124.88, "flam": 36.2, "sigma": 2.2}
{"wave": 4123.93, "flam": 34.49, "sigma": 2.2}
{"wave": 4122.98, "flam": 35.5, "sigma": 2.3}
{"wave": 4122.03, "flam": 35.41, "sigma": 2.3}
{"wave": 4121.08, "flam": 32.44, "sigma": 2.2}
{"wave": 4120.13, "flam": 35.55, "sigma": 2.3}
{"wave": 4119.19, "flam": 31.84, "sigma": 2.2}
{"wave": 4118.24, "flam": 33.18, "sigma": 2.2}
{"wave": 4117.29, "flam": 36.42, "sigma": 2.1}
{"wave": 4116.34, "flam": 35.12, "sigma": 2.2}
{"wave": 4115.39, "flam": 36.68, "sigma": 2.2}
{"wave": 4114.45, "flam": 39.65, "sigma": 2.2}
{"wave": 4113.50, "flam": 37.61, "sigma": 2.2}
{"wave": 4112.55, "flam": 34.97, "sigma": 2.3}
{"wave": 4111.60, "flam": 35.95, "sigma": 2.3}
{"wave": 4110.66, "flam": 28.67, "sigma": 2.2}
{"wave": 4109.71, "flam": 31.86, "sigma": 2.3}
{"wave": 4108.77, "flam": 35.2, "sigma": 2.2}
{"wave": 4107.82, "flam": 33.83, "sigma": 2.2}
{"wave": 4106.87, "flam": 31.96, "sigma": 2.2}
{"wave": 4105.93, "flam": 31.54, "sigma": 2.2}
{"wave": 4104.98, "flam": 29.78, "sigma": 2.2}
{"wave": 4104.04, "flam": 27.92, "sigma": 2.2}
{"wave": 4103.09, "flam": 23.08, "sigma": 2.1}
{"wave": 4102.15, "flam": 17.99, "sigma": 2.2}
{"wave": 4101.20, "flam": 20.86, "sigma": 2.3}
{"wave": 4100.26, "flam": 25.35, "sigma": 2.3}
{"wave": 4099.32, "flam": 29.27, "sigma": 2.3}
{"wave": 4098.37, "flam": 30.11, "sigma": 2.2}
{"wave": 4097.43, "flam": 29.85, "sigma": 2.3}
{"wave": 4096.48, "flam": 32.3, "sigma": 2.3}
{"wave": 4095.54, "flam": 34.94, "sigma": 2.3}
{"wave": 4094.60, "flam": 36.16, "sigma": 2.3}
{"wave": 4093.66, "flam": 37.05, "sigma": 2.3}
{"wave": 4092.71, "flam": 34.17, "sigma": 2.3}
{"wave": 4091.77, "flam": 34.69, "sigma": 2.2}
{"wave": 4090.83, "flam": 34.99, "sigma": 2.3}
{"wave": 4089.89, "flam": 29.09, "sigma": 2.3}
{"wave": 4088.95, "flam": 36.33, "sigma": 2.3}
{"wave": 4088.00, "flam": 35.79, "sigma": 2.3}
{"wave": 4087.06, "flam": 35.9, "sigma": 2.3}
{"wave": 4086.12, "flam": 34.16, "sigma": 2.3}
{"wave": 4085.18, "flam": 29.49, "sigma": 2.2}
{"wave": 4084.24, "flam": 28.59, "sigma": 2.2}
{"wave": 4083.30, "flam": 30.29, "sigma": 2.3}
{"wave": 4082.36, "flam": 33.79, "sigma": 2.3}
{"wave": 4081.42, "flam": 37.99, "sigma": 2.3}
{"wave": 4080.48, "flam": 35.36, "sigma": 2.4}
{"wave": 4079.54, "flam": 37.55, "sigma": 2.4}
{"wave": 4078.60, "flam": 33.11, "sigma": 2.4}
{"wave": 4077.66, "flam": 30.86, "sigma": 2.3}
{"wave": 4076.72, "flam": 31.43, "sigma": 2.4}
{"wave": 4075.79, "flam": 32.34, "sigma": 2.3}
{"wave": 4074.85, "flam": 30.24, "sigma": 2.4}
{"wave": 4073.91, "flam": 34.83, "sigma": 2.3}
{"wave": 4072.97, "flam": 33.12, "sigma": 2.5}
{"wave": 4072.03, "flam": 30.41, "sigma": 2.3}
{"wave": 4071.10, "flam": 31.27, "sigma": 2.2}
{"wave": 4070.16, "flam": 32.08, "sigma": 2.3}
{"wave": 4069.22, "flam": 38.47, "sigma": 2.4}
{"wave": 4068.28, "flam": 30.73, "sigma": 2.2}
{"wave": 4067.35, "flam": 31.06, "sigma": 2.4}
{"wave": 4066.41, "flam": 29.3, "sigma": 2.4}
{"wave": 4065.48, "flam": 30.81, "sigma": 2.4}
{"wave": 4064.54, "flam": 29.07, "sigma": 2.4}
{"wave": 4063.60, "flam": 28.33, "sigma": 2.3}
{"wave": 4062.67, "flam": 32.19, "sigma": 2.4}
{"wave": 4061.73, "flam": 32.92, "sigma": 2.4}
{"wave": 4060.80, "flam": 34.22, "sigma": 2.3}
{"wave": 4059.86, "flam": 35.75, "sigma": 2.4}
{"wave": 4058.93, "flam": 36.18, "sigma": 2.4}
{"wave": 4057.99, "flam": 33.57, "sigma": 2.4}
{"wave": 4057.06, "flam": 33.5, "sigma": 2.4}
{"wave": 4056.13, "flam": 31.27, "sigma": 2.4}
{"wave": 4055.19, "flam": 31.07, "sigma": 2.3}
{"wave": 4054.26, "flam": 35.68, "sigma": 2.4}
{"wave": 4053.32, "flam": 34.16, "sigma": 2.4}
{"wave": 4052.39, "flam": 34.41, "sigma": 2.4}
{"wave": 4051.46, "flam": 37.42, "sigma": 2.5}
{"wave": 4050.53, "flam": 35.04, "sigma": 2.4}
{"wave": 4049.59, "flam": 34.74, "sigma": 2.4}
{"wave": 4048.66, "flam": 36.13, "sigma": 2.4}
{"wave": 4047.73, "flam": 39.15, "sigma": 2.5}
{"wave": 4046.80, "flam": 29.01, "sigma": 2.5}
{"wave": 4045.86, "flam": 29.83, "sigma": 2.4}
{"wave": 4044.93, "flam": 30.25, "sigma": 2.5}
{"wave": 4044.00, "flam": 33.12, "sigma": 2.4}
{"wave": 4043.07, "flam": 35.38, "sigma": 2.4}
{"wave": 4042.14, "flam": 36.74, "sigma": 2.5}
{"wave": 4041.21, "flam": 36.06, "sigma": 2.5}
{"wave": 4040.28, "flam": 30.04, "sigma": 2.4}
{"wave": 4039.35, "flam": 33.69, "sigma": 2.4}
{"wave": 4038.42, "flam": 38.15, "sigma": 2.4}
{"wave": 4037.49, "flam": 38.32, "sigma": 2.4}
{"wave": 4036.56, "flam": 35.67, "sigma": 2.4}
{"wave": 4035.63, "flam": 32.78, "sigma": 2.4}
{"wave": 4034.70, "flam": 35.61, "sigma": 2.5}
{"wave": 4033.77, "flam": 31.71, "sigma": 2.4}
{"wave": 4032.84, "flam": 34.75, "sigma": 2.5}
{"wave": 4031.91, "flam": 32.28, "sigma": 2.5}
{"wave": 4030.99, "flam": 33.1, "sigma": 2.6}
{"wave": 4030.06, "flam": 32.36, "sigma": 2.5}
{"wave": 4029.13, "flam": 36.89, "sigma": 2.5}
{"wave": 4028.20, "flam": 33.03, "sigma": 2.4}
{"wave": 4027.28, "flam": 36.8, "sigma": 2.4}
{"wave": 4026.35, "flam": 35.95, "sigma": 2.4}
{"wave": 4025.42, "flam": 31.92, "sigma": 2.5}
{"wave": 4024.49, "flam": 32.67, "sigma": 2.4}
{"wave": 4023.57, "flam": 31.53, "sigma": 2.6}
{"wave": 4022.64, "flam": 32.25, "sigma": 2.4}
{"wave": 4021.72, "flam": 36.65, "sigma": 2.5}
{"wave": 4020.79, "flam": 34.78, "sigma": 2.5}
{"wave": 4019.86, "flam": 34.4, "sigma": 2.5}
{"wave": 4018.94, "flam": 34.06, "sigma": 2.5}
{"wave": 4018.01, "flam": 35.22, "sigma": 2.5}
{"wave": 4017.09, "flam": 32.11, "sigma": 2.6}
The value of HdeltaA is 1.5 Angstrom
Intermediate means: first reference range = 33.1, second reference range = 34.2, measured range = 32.3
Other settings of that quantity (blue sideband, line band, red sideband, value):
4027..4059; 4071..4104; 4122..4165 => 2.5 Angstrom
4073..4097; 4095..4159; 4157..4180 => 1.7 Angstrom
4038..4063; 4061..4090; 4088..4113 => 0.0 Angstrom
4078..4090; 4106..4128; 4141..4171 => -0.4 Angstrom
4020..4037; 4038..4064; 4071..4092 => -0.2 Angstrom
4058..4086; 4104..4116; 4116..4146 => 0.0 Angstrom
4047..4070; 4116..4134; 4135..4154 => -0.2 Angstrom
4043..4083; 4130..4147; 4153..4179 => 0.0 Angstrom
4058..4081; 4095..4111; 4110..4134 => 2.3 Angstrom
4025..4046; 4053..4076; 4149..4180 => 1.1 Angstrom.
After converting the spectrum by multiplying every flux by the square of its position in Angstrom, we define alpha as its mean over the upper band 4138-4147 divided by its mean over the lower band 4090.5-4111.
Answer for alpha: 1.15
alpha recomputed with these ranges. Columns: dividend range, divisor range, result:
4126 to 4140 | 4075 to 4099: 1.07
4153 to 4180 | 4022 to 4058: 1.07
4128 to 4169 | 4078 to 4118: 1.08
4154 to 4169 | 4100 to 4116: 1.16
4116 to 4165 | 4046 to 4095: 1.07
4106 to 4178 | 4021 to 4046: 1.06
